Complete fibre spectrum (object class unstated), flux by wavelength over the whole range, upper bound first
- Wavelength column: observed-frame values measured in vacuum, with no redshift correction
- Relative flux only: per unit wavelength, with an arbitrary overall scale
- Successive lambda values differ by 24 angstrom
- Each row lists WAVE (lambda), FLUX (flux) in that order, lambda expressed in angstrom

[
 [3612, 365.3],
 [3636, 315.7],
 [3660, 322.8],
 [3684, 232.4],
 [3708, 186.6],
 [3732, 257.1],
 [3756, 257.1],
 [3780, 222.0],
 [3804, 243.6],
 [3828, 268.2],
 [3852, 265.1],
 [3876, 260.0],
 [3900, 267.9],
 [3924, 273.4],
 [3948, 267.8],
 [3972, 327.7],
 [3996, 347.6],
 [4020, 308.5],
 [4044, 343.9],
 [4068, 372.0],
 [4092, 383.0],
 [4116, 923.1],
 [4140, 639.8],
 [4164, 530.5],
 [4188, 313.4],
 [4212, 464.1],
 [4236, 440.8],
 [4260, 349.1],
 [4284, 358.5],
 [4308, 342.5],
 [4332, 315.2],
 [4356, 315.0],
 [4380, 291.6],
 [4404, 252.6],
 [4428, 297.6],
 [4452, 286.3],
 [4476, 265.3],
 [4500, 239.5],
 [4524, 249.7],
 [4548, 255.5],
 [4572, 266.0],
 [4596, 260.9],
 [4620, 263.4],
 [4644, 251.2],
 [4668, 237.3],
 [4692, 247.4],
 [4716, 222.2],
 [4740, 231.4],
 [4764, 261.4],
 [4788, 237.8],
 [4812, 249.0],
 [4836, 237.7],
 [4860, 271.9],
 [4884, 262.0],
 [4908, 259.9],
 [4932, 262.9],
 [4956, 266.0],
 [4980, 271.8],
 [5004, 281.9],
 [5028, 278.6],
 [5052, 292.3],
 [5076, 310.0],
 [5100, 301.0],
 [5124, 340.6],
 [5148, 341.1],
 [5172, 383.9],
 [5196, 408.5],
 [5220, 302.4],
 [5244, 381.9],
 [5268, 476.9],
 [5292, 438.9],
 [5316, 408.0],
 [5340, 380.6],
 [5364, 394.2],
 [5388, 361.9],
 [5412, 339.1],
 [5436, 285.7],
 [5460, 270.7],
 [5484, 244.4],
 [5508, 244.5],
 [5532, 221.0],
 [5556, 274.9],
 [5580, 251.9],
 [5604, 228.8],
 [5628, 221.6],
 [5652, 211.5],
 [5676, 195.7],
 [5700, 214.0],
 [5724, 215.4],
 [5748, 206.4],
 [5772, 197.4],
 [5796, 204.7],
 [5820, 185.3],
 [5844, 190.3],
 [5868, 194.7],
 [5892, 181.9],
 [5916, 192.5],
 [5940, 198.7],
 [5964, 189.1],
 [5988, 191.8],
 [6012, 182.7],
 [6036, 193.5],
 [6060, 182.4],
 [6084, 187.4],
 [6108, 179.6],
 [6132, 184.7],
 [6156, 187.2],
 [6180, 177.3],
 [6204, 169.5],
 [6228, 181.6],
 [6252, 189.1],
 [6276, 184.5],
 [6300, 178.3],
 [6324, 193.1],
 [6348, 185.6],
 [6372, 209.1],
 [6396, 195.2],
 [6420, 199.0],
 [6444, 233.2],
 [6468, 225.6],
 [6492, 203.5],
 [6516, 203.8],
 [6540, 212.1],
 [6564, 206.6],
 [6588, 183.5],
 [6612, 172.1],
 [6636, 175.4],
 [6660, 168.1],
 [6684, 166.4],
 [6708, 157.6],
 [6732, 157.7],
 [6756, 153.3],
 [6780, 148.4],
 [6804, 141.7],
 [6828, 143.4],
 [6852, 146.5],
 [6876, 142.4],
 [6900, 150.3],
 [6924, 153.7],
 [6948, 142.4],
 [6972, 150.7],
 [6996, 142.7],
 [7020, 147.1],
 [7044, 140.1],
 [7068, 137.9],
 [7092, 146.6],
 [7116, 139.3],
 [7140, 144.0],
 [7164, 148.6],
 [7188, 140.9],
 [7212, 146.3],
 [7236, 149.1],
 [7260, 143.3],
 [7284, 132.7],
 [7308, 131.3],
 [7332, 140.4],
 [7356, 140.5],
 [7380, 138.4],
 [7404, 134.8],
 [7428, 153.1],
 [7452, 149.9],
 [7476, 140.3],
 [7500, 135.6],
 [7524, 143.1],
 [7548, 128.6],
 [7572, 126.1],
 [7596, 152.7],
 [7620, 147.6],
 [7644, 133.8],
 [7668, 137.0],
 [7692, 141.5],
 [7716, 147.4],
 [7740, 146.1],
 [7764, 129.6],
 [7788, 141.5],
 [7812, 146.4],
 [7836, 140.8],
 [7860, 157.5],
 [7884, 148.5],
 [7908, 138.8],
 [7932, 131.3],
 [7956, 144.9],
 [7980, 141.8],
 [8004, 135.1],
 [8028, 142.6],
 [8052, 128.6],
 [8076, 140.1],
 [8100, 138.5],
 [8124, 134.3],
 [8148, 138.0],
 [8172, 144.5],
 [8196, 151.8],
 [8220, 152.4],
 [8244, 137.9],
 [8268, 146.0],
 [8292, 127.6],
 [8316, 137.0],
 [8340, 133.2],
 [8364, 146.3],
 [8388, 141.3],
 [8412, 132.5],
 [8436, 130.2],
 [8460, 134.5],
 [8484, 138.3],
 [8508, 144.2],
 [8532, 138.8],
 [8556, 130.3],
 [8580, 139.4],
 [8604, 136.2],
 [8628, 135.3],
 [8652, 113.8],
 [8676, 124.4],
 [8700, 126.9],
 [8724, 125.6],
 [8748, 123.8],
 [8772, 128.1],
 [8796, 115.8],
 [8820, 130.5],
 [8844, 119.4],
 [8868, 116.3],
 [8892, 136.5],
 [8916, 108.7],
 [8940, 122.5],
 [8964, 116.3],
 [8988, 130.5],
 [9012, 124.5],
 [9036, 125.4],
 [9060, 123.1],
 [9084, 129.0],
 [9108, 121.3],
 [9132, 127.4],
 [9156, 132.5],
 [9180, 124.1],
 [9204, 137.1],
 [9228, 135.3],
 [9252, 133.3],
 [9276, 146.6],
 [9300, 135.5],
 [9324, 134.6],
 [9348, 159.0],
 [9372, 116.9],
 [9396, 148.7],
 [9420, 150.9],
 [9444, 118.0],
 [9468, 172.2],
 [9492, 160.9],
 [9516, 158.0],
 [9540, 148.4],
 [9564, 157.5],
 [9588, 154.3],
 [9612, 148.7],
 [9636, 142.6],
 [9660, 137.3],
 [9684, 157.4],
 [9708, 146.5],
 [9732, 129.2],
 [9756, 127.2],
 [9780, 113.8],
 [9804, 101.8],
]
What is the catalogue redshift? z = 2.384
